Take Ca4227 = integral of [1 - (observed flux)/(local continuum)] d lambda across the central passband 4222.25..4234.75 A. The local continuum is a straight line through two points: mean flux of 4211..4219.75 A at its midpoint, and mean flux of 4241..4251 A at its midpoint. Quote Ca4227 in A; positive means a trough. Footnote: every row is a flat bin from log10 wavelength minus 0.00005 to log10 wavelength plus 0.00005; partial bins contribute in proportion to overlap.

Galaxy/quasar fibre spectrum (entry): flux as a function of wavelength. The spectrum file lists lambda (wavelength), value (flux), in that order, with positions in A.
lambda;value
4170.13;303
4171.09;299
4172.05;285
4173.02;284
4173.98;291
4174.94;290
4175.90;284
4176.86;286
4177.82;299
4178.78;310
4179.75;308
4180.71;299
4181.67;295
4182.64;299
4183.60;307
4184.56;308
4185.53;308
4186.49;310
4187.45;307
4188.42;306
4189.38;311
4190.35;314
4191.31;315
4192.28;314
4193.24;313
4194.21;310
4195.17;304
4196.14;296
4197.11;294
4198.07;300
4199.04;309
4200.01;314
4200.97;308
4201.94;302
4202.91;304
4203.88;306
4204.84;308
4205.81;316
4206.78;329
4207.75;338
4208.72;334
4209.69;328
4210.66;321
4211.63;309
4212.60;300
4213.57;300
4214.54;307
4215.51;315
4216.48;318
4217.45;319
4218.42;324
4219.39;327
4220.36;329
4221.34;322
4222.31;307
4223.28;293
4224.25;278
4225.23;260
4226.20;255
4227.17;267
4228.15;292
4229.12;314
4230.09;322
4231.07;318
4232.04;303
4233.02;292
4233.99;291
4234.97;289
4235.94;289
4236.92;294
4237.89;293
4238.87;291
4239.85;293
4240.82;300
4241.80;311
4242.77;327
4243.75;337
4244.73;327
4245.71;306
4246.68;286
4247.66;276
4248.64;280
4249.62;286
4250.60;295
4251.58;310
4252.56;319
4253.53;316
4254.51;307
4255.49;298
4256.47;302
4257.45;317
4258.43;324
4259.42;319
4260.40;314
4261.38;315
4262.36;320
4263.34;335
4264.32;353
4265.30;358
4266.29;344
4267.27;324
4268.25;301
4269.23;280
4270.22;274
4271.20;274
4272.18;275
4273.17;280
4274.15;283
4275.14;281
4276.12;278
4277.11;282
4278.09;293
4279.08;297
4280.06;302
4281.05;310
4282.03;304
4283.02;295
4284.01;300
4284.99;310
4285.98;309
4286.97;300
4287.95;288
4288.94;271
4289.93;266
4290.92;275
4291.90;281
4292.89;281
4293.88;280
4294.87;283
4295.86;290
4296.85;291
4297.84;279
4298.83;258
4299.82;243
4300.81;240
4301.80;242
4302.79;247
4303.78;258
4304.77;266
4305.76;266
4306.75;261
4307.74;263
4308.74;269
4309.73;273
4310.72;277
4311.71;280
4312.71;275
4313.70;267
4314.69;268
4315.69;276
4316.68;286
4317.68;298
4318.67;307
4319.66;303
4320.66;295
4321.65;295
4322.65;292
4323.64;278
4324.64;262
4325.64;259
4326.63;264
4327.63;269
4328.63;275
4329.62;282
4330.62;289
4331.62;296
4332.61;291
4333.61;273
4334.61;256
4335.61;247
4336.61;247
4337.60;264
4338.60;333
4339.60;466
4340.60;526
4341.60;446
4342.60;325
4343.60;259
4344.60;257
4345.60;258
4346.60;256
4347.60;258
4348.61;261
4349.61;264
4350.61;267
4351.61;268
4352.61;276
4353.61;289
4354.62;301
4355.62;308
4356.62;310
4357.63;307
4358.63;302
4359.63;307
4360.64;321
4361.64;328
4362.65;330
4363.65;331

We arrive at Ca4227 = 0.72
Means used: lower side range 313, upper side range 303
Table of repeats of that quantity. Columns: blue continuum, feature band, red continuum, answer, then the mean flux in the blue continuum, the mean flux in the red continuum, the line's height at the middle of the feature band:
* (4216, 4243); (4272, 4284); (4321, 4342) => 0.5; 300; 305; 302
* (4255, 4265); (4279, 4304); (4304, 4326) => 1.3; 320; 278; 296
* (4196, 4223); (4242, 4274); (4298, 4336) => -1.4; 314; 272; 295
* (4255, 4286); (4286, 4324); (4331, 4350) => 3.6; 305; 304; 305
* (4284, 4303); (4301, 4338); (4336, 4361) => 2.2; 277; 307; 291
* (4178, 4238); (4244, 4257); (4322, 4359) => 0.0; 306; 294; 302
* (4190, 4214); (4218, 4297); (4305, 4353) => 0.4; 311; 288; 301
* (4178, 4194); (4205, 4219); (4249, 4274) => -0.5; 308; 309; 308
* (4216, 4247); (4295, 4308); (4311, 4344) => 1.6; 302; 298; 300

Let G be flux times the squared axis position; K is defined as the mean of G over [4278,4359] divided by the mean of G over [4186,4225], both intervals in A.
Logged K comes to 0.97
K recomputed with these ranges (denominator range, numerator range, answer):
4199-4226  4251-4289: 1.01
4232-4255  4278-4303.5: 0.96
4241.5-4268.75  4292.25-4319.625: 0.88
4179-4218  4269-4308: 0.94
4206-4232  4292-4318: 0.91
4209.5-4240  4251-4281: 1.03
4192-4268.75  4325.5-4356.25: 1.01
